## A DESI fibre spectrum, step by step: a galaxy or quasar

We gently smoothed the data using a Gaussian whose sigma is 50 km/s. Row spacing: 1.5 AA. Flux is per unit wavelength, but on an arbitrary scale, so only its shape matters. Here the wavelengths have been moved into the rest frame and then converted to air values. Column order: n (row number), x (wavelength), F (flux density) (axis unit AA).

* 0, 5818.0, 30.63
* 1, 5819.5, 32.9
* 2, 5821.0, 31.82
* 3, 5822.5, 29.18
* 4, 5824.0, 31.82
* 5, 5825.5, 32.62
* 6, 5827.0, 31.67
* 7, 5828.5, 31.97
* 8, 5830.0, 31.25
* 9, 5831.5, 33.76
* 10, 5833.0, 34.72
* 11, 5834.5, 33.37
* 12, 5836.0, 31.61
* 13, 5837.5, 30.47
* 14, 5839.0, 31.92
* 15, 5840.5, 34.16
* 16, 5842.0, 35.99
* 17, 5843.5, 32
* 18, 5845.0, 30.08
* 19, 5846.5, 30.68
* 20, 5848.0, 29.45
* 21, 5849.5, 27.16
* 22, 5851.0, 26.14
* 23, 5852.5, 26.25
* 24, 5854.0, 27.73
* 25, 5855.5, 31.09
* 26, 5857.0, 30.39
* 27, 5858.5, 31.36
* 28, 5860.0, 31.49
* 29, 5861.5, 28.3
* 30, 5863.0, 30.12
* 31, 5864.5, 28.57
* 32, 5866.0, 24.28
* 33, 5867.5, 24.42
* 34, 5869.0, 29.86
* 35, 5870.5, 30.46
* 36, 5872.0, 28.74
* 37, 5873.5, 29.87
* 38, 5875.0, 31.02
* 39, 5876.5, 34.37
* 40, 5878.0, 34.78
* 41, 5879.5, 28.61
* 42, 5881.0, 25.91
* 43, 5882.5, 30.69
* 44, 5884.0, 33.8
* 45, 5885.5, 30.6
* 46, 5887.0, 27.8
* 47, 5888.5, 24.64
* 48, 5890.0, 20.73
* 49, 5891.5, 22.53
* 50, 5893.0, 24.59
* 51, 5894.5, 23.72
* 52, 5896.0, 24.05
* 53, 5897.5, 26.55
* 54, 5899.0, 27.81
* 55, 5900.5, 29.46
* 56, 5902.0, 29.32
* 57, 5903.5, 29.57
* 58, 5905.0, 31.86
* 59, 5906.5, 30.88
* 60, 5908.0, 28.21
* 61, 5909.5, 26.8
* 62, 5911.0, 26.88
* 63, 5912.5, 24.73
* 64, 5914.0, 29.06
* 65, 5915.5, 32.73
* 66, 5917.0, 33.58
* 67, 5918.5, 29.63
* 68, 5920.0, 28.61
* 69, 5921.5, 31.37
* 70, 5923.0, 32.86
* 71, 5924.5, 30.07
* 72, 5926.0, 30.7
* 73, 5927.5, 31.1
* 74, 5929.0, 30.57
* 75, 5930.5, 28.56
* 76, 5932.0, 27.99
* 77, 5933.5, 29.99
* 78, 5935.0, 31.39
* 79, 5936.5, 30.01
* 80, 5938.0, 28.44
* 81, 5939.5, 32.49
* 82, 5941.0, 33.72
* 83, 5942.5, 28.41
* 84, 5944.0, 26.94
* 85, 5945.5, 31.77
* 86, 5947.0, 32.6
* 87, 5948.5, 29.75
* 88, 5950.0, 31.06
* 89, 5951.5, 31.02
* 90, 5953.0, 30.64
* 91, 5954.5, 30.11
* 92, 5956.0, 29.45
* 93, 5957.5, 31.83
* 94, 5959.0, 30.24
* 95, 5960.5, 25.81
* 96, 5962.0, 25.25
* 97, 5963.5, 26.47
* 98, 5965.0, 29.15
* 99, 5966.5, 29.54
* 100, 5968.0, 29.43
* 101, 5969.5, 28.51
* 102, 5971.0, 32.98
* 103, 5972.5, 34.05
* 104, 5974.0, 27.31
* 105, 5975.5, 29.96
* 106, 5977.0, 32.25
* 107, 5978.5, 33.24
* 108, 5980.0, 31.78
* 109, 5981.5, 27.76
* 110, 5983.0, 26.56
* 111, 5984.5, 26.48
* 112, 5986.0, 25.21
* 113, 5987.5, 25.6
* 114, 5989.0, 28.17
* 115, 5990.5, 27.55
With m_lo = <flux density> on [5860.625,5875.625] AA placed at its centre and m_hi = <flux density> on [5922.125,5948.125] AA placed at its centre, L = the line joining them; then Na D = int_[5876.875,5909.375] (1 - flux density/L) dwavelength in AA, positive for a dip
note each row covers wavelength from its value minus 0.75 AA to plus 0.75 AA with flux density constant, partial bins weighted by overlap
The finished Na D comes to 1.4 AA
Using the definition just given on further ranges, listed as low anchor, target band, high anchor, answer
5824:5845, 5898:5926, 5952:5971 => 0.73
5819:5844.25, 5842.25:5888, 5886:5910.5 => -0.04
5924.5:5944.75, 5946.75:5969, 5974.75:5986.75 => 0.14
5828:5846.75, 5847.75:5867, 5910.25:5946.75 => 2.06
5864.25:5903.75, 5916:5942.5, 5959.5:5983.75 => -1.75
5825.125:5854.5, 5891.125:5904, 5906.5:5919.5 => 1.33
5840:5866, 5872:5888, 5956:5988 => -0.48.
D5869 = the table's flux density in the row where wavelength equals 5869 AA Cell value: 29.86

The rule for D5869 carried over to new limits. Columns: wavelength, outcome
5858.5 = 31.36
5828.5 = 31.97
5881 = 25.91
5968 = 29.43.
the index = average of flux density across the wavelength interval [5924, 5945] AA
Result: 30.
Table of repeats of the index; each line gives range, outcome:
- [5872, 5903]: 28.1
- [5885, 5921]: 27.7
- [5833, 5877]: 30.1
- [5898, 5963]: 29.8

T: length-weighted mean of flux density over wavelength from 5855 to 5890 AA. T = 29.4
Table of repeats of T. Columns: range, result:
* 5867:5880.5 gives 30.3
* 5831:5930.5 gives 29.4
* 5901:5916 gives 28.9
